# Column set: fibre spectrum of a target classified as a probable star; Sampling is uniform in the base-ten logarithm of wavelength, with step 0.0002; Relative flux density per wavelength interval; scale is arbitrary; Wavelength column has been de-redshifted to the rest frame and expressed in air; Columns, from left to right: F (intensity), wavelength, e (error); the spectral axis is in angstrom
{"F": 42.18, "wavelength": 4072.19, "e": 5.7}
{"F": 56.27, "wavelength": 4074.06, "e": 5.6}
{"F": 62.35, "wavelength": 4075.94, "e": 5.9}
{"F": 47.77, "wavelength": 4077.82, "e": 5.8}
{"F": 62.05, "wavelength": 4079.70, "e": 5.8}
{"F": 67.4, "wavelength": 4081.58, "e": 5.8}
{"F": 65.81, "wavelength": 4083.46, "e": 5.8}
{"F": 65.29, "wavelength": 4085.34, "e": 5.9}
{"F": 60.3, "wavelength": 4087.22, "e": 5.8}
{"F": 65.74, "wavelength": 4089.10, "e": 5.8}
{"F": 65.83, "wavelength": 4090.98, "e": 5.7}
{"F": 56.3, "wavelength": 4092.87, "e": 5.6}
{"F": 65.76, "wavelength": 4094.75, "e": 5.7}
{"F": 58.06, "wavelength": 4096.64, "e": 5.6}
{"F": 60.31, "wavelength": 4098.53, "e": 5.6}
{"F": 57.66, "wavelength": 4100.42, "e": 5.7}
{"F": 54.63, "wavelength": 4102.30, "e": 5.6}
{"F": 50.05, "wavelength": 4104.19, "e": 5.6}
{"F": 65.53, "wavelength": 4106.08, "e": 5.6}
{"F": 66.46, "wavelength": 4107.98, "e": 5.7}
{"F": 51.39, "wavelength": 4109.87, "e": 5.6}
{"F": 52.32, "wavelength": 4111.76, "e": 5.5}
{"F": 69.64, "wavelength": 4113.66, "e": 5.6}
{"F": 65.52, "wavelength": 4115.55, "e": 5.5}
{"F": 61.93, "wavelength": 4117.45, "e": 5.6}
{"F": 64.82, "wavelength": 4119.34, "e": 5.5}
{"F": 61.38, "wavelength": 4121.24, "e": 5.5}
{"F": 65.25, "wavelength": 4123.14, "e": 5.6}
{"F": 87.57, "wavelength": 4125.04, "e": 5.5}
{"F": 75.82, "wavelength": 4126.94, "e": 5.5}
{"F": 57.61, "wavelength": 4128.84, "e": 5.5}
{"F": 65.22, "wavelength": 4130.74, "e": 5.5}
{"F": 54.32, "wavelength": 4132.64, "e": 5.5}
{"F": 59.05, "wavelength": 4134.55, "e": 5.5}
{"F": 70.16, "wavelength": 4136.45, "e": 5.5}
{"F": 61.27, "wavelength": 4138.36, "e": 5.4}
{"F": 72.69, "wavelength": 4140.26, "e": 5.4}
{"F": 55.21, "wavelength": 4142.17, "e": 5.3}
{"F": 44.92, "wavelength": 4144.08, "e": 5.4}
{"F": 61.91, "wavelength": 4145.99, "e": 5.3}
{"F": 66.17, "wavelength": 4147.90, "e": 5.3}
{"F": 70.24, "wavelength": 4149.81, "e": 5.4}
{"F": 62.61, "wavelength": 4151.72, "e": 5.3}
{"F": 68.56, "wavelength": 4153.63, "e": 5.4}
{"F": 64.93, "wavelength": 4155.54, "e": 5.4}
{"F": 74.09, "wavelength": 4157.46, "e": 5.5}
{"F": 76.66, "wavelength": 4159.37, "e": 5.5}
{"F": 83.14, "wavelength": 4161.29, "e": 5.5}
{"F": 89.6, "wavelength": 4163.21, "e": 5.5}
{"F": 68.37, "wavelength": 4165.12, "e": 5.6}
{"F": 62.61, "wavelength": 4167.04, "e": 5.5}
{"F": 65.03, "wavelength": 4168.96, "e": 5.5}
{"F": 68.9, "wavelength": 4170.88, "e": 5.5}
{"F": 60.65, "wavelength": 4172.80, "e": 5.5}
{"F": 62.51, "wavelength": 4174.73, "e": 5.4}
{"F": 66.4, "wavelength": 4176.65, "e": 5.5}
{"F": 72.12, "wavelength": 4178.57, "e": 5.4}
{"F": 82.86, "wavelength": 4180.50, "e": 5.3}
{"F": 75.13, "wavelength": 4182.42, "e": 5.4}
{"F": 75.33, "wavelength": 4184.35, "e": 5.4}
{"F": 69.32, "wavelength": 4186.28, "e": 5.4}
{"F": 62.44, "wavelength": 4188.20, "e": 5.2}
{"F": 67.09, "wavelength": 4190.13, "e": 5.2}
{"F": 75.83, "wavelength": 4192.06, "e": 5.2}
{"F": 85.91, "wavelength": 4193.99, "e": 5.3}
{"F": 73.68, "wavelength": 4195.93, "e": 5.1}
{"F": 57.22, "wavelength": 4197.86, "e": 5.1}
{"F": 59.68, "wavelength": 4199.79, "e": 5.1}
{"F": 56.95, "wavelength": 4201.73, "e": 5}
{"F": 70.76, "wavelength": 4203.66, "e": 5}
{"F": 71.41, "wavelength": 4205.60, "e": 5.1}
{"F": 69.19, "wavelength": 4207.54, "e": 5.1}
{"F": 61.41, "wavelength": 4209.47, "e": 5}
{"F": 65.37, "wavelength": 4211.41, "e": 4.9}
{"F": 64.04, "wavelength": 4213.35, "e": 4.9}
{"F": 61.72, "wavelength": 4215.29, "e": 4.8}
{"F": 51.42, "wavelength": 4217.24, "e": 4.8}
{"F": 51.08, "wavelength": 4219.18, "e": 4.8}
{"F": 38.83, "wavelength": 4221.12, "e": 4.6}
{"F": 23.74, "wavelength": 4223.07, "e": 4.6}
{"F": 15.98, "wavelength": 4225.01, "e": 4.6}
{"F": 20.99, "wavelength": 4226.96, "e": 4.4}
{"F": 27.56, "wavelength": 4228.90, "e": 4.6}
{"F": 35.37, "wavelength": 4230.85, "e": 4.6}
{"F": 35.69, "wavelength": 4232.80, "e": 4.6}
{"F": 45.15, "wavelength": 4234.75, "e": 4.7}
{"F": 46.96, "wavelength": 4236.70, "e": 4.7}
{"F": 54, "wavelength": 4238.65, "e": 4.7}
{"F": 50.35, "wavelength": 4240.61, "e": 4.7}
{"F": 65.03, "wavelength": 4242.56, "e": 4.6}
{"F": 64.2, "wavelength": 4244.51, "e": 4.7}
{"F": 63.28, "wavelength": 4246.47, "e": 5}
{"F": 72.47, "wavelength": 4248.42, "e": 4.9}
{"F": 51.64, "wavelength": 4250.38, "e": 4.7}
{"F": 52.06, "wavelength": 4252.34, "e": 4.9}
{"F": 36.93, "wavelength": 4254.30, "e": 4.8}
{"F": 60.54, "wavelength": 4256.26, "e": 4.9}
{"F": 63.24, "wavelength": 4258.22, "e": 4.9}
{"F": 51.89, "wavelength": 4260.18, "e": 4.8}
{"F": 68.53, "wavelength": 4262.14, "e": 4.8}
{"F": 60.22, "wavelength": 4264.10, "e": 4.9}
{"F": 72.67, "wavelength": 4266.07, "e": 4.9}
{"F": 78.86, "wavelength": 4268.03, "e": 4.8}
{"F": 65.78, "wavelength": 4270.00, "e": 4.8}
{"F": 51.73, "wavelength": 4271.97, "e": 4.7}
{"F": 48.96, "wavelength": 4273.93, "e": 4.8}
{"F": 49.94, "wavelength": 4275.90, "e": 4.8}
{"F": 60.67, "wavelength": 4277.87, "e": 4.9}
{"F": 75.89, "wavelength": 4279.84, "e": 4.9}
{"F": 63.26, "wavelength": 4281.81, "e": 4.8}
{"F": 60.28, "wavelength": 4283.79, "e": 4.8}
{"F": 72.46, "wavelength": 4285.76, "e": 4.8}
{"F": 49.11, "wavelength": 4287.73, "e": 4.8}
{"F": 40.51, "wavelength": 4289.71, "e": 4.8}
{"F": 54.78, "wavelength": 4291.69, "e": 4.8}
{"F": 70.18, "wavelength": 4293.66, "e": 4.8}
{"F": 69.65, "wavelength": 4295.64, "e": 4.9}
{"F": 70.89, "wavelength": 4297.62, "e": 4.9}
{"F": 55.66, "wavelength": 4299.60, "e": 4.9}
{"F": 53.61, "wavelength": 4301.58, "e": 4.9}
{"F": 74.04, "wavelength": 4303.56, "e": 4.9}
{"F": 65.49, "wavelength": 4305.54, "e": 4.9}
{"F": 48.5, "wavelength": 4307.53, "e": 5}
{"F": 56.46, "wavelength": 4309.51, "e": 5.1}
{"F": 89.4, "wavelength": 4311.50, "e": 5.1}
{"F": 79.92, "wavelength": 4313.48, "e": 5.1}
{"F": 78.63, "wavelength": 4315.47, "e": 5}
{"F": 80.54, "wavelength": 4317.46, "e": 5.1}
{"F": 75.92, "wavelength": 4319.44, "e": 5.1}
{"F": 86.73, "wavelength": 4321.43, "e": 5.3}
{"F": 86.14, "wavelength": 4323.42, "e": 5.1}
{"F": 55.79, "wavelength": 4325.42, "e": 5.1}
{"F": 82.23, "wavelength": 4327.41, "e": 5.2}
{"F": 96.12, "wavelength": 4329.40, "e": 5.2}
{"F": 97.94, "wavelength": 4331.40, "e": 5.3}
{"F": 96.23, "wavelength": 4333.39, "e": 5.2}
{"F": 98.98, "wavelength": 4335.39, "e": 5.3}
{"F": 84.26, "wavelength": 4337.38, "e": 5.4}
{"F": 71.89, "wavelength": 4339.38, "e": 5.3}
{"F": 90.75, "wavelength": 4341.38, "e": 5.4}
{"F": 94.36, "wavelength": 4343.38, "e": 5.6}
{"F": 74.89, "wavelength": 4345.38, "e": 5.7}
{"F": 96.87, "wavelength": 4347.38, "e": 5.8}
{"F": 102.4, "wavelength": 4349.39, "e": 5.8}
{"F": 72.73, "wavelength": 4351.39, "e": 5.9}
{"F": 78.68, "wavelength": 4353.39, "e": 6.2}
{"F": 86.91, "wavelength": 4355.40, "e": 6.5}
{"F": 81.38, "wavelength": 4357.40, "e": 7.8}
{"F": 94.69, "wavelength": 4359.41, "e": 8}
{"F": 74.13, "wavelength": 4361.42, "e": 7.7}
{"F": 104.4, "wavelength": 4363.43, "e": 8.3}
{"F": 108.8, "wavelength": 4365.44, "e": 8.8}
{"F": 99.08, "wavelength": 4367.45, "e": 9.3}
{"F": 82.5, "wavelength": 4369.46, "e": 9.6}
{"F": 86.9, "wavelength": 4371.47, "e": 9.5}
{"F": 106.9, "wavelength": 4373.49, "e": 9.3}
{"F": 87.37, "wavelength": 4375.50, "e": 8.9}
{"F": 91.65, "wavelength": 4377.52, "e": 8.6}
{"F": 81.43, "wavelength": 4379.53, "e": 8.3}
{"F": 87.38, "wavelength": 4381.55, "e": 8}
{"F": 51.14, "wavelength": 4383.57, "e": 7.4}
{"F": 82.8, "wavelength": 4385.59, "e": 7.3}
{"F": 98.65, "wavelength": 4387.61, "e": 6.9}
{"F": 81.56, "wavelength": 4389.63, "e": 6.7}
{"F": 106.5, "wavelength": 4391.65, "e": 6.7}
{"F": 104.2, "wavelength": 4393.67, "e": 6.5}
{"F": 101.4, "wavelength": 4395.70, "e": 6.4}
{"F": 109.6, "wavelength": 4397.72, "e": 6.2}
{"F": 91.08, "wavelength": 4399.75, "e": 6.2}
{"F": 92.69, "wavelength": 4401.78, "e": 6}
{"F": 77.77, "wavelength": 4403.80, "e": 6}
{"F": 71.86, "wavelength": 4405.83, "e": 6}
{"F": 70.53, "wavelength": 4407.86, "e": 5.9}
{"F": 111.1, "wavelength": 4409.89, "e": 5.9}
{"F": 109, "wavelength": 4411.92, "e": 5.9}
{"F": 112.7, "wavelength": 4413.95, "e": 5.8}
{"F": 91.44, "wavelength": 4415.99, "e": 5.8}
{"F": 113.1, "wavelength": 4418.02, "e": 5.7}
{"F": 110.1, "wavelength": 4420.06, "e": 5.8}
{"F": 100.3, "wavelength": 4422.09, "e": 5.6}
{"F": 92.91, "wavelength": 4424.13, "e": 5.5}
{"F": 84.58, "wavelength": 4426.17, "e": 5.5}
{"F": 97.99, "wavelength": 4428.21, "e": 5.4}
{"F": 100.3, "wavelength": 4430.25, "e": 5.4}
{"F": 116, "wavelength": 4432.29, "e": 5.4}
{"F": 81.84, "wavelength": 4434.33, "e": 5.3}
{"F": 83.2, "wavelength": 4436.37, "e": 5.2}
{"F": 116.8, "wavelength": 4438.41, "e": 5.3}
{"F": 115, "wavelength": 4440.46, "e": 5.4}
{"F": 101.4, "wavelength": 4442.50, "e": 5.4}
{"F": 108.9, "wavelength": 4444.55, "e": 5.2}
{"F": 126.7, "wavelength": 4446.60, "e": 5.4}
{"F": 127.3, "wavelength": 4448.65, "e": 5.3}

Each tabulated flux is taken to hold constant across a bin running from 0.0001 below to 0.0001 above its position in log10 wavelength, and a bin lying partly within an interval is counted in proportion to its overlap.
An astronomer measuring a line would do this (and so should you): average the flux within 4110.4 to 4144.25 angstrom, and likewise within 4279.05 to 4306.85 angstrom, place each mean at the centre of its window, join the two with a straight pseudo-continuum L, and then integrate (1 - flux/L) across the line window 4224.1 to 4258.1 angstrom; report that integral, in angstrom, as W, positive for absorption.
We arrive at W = 8.3 angstrom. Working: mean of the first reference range 63.9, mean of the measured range 47.4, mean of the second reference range 62.3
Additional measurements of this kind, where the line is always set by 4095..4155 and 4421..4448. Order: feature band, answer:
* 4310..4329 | 1.8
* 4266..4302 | 9.5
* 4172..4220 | 3.2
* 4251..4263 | 3.7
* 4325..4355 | 1.1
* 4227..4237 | 5.3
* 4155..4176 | -0.9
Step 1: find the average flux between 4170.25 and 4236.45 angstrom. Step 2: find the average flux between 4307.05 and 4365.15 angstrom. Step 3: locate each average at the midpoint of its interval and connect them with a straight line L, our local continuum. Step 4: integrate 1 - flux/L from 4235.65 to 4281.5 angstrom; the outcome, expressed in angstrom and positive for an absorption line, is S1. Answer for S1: 6.3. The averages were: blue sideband 58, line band 59.4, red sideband 84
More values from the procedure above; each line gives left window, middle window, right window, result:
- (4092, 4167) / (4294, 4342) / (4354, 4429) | 4.7 angstrom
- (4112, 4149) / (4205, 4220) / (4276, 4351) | 1.5 angstrom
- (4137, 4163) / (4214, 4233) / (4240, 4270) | 7.9 angstrom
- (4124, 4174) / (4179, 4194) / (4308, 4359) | -0.6 angstrom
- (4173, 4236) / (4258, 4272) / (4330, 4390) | 0.9 angstrom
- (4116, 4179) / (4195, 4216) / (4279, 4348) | 1.4 angstrom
